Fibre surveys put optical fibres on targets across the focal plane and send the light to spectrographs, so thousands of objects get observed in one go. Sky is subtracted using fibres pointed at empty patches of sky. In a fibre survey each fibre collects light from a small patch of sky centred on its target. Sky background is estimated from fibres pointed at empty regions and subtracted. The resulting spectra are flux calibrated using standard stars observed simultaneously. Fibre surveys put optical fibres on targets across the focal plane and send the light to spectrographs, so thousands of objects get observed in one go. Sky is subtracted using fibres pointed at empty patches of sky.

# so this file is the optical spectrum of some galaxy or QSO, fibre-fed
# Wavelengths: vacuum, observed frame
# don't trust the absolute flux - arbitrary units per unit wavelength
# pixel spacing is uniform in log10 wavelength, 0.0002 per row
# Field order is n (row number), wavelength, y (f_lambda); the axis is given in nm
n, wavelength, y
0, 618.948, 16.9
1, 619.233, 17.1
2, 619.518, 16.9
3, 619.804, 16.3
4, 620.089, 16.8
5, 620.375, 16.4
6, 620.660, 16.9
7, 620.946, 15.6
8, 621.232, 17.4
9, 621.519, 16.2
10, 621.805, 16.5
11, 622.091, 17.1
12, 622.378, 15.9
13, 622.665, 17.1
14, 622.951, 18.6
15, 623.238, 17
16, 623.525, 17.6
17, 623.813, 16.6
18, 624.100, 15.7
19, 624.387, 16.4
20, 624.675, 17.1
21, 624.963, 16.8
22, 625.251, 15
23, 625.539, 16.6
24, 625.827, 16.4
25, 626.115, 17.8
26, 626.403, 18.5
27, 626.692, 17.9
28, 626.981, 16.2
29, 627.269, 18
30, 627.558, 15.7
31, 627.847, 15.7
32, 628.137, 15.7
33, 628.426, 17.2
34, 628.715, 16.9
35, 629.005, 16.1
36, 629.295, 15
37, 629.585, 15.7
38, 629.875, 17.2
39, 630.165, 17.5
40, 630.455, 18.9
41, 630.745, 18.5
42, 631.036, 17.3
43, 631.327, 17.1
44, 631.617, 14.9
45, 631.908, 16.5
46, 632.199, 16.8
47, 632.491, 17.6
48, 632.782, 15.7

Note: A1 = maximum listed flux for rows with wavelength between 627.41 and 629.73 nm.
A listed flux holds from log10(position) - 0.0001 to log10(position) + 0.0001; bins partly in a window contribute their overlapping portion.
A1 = 17.2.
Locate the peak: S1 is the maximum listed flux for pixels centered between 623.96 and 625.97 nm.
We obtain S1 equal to 17.1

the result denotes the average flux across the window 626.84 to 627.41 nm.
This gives 17.1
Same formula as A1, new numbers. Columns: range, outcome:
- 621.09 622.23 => 17.4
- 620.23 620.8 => 16.9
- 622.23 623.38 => 18.6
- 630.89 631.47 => 17.3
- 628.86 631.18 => 18.9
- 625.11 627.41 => 18.5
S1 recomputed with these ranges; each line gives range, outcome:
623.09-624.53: 17.6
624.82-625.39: 16.8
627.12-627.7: 18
